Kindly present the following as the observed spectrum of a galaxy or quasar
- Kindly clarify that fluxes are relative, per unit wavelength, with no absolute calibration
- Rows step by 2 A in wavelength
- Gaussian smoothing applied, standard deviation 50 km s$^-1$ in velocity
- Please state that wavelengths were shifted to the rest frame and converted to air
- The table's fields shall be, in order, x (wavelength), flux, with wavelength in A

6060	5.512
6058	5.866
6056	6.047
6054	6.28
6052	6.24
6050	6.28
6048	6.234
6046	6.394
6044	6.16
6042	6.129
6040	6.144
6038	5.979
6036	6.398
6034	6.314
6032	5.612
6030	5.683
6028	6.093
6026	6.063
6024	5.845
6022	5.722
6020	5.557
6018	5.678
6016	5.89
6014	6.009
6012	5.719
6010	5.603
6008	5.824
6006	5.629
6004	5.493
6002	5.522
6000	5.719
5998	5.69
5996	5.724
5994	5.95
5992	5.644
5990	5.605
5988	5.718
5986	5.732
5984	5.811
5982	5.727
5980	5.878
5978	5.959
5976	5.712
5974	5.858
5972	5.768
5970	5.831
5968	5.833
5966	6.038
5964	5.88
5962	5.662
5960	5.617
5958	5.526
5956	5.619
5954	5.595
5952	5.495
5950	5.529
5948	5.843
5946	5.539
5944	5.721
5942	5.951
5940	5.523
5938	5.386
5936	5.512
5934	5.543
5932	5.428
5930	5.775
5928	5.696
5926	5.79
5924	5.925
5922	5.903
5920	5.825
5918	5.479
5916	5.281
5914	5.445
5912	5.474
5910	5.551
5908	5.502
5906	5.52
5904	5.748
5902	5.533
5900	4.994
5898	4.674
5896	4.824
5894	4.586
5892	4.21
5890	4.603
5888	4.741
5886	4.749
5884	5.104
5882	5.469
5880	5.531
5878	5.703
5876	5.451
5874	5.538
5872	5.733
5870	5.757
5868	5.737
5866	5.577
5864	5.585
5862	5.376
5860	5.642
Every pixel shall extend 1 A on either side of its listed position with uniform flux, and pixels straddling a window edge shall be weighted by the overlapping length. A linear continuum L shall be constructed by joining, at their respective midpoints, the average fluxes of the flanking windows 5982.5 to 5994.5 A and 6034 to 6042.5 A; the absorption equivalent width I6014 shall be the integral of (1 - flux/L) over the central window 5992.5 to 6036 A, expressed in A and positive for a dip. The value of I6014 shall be 1.3 A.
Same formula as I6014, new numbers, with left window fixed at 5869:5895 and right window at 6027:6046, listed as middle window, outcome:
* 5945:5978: -0.48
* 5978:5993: 0.07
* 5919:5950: -1.19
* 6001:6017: 0.55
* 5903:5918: -0.47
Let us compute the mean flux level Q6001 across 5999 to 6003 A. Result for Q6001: 5.62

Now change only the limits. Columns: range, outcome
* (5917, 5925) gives 5.78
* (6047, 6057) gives 6.22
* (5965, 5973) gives 5.87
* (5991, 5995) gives 5.8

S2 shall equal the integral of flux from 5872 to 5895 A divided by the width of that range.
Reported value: 5.09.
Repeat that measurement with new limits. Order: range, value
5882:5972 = 5.46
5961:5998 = 5.79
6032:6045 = 6.14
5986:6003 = 5.7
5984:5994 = 5.72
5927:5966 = 5.63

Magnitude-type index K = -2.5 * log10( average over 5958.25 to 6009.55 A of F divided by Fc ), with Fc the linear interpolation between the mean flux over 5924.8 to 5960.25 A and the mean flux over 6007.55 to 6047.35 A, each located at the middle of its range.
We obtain 0.01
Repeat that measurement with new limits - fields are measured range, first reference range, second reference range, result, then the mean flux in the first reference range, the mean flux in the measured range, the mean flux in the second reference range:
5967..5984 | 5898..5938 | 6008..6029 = -0.02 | 5.55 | 5.82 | 5.82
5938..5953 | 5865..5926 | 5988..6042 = -0.02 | 5.35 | 5.64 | 5.82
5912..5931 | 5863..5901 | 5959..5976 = -0.04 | 5.19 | 5.67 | 5.81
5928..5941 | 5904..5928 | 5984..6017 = 0.02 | 5.62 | 5.54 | 5.72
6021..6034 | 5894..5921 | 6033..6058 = 0.04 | 5.34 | 5.87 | 6.2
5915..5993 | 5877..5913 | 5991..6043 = -0.04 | 5.14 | 5.7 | 5.83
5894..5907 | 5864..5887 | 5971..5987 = 0.08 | 5.49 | 5.17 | 5.81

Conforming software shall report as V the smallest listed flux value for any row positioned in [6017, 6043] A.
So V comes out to 5.557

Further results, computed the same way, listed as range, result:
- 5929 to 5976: 5.386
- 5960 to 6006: 5.493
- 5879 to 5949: 4.21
